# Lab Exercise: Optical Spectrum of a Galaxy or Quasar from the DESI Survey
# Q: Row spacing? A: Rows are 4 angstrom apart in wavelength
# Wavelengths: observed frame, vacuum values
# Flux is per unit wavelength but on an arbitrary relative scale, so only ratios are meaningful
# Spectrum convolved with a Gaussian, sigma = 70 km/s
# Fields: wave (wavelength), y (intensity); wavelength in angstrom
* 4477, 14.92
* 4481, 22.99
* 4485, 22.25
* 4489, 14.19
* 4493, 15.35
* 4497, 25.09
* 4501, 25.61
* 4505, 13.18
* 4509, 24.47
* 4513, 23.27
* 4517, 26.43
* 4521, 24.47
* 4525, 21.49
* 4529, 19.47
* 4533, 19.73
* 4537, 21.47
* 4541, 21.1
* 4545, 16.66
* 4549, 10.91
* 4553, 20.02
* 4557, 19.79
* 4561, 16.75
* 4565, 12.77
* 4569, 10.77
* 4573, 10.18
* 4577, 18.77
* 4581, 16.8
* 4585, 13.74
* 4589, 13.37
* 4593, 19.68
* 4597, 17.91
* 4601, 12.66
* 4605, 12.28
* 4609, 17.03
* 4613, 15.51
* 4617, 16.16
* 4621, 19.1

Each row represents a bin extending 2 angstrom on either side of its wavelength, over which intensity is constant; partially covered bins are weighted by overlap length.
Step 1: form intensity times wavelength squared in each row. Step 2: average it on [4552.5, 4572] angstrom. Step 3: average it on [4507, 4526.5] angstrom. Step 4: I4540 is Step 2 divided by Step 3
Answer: 0.7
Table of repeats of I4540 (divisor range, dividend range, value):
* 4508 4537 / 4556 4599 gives 0.70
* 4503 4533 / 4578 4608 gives 0.73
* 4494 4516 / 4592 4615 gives 0.74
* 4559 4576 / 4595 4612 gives 1.17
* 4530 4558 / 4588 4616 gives 0.86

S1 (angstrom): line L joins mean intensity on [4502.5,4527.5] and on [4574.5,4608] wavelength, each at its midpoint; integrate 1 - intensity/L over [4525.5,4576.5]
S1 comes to 6.3 angstrom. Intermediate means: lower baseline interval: 22.2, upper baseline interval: 15.6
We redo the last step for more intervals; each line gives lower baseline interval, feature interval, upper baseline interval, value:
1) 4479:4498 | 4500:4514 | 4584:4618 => -1.7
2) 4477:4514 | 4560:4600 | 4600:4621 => 3.8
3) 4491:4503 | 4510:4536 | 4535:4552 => -3.8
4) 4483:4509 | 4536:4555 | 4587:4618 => -0.1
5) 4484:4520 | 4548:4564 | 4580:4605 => 0.6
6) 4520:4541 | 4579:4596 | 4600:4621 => 0.9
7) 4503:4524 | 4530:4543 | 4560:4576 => -1.7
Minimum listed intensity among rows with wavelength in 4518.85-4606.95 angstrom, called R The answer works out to 10.18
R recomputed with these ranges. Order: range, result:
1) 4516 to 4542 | 19.47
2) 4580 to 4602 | 12.66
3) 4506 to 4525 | 21.49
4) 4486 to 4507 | 13.18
